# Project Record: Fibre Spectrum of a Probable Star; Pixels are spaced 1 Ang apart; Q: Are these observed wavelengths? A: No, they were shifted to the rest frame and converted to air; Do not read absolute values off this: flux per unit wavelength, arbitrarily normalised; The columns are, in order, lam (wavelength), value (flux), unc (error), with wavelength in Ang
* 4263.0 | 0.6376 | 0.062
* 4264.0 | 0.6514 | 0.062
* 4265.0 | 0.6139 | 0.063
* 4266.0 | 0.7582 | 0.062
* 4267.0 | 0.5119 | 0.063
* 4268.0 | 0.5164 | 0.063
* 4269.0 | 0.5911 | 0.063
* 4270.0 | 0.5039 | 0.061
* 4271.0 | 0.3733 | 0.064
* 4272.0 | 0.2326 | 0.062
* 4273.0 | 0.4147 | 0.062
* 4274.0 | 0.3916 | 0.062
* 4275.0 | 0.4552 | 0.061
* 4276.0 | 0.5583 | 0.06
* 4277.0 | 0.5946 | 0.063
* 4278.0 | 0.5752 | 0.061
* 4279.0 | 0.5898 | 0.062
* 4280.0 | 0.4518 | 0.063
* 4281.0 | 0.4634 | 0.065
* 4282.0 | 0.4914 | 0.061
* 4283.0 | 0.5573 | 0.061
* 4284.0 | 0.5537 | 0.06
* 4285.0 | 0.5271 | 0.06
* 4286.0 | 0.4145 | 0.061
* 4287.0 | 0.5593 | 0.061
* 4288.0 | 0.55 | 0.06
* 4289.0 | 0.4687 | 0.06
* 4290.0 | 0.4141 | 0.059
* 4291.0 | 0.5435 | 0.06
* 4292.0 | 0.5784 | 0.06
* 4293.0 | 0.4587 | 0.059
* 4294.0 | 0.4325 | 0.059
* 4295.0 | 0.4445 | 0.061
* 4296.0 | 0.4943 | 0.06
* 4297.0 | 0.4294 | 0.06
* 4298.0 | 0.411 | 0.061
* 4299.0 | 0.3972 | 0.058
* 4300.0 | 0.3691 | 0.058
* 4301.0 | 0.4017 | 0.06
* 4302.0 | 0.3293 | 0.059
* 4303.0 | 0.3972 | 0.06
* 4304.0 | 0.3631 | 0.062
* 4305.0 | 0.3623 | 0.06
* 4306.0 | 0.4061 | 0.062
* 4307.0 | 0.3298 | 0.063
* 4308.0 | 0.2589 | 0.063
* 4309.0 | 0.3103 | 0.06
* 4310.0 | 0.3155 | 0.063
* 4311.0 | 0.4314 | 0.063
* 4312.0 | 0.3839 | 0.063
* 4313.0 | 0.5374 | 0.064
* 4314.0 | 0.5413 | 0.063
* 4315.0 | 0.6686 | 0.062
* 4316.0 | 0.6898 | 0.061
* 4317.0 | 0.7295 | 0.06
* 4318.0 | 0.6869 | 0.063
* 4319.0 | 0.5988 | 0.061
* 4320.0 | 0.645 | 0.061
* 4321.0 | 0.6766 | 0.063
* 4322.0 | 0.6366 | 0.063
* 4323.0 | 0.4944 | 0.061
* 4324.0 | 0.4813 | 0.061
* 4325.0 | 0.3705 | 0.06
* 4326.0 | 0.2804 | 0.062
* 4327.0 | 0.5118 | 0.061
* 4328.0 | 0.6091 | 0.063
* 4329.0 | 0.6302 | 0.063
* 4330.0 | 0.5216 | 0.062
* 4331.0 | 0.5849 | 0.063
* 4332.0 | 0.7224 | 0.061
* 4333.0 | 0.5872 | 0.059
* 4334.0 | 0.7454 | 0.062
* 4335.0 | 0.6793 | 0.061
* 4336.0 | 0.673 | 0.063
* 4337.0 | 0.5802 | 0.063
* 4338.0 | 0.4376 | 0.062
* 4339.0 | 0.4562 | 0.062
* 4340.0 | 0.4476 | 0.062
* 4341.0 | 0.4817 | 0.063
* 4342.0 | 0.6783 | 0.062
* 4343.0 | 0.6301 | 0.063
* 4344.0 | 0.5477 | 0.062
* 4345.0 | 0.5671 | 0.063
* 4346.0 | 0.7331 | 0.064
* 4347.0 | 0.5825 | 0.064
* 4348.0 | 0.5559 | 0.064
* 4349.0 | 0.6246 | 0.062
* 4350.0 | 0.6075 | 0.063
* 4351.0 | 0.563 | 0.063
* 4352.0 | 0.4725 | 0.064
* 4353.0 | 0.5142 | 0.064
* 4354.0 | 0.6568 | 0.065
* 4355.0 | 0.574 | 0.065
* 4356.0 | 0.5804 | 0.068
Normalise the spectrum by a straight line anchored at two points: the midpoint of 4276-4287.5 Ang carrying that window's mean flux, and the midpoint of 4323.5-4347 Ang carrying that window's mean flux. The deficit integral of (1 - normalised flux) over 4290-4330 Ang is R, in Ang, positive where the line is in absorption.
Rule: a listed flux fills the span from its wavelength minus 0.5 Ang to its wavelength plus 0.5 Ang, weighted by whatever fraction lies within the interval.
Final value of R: 5.07 Ang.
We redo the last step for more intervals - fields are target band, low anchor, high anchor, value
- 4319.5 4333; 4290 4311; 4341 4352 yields -1.09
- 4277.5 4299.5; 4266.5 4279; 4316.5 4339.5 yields 0.74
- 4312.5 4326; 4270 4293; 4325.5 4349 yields -0.92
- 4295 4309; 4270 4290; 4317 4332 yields 3.80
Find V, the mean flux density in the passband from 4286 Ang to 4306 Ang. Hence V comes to 0.441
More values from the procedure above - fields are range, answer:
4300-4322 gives 0.48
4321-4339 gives 0.562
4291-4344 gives 0.507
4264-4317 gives 0.474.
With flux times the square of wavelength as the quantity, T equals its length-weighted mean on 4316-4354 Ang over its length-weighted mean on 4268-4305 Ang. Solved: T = 1.3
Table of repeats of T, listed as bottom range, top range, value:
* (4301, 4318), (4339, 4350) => 1.32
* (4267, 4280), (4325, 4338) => 1.23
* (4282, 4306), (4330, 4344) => 1.32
